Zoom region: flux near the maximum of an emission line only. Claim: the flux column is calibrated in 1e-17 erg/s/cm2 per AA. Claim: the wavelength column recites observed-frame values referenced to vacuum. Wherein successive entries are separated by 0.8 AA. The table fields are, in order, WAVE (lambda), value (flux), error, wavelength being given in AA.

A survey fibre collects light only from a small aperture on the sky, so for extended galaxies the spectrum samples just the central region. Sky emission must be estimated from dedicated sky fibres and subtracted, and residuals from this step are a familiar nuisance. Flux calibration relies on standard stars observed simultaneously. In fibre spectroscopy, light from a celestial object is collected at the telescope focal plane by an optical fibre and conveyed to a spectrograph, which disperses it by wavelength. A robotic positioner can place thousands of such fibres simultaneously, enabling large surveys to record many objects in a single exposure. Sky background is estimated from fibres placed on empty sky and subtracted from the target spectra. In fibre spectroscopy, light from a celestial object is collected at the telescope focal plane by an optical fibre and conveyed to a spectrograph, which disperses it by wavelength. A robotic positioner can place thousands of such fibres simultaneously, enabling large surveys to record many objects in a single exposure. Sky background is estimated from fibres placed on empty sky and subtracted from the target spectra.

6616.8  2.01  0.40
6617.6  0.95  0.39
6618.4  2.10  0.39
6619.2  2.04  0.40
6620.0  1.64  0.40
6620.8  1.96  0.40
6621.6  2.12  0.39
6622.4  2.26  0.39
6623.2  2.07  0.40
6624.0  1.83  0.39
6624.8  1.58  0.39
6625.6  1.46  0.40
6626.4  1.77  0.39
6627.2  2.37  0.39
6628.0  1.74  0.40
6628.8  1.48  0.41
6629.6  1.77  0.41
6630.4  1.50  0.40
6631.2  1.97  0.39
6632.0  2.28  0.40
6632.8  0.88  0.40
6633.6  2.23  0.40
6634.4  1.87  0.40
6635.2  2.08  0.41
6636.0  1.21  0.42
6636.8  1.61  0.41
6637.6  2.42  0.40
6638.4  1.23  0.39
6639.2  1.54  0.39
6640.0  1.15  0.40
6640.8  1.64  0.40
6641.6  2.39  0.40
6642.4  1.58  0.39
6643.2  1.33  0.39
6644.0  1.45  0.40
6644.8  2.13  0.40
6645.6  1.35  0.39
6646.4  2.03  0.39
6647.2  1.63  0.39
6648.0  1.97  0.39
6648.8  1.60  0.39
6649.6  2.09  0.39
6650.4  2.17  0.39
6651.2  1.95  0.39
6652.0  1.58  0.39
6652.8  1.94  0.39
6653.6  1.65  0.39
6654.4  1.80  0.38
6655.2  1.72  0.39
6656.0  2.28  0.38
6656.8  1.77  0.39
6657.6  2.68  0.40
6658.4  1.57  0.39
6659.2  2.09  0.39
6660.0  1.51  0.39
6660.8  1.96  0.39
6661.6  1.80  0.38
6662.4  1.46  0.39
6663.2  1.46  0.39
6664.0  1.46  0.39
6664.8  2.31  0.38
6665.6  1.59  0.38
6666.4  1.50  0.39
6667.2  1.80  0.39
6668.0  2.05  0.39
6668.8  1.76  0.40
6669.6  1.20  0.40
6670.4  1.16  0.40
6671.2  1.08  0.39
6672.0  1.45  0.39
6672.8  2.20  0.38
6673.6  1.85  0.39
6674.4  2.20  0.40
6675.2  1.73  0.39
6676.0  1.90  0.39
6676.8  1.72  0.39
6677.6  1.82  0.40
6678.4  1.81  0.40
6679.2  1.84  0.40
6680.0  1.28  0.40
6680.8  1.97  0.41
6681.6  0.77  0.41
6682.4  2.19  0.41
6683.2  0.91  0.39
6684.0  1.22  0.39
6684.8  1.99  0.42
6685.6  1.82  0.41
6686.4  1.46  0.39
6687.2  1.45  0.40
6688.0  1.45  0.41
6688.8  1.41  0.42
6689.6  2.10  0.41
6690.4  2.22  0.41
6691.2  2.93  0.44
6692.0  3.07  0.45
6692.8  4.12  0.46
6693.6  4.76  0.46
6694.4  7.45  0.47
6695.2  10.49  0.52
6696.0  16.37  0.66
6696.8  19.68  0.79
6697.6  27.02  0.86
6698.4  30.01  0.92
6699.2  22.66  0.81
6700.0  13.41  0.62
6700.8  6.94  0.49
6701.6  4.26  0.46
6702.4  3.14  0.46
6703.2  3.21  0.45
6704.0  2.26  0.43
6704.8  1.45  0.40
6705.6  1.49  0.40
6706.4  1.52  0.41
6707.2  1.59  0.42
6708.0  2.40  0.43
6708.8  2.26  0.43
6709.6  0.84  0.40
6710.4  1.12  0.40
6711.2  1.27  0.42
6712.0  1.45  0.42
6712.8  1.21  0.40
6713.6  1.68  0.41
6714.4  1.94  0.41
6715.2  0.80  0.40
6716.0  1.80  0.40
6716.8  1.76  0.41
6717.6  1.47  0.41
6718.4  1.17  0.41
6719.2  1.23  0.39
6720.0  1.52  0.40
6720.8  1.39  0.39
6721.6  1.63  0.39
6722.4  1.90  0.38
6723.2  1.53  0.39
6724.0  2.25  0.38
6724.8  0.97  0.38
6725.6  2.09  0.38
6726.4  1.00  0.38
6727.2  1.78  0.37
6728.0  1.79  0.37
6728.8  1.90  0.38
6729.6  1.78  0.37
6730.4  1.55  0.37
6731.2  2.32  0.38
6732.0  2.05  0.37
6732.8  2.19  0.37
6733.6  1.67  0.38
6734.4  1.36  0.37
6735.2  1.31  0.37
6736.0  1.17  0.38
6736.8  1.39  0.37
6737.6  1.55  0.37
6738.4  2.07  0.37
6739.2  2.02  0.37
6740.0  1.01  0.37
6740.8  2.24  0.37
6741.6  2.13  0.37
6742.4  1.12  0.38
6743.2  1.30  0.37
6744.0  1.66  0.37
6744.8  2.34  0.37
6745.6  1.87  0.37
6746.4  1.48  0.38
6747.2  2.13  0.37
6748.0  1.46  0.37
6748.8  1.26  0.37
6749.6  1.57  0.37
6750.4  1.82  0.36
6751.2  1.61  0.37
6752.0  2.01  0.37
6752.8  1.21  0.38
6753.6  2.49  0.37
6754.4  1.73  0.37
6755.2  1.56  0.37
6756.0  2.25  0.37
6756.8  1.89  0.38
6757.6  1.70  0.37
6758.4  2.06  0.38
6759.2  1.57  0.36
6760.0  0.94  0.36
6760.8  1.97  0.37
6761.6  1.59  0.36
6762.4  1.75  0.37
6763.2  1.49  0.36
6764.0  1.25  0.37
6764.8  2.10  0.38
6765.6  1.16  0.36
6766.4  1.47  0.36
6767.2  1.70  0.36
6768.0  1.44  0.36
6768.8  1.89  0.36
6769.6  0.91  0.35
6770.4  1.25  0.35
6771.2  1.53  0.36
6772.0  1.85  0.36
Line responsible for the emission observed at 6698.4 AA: H-beta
